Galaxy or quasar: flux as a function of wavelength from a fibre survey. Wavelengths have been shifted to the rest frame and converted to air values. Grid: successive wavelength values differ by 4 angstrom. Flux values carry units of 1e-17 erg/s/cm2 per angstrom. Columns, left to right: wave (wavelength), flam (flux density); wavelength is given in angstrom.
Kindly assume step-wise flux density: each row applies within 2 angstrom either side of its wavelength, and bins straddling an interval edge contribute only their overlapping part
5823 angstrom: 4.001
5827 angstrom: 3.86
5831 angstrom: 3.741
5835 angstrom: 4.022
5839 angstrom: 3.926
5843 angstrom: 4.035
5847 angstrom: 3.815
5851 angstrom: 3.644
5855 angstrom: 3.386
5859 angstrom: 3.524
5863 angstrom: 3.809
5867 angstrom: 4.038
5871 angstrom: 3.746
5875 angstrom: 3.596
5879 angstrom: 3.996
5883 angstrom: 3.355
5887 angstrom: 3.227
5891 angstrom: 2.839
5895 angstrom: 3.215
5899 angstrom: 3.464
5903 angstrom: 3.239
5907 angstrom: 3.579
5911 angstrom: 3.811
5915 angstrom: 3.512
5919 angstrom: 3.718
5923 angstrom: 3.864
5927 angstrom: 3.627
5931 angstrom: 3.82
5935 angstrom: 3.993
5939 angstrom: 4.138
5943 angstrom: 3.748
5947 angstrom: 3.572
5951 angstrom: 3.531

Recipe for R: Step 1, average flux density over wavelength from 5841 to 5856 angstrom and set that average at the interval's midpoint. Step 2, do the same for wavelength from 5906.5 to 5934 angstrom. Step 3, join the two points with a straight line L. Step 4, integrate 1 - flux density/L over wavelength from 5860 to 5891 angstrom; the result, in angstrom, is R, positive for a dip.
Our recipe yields 0.9 angstrom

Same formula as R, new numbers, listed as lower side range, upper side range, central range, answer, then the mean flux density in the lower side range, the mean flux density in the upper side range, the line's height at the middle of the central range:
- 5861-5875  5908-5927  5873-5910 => 3.6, 3.83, 3.71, 3.77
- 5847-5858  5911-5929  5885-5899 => 1.9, 3.57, 3.69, 3.64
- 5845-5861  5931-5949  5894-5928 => 1.8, 3.59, 3.86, 3.77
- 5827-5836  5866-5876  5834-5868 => 0.3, 3.86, 3.79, 3.83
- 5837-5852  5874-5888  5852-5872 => 0.1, 3.87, 3.56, 3.72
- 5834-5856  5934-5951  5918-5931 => 0.2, 3.81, 3.82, 3.82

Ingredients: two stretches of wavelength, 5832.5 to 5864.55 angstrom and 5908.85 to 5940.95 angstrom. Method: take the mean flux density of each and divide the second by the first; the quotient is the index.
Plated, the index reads 1.0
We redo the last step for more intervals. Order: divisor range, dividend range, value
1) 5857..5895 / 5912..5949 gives 1.06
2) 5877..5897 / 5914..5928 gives 1.11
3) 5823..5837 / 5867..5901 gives 0.89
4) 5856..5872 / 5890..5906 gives 0.86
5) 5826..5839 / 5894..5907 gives 0.86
